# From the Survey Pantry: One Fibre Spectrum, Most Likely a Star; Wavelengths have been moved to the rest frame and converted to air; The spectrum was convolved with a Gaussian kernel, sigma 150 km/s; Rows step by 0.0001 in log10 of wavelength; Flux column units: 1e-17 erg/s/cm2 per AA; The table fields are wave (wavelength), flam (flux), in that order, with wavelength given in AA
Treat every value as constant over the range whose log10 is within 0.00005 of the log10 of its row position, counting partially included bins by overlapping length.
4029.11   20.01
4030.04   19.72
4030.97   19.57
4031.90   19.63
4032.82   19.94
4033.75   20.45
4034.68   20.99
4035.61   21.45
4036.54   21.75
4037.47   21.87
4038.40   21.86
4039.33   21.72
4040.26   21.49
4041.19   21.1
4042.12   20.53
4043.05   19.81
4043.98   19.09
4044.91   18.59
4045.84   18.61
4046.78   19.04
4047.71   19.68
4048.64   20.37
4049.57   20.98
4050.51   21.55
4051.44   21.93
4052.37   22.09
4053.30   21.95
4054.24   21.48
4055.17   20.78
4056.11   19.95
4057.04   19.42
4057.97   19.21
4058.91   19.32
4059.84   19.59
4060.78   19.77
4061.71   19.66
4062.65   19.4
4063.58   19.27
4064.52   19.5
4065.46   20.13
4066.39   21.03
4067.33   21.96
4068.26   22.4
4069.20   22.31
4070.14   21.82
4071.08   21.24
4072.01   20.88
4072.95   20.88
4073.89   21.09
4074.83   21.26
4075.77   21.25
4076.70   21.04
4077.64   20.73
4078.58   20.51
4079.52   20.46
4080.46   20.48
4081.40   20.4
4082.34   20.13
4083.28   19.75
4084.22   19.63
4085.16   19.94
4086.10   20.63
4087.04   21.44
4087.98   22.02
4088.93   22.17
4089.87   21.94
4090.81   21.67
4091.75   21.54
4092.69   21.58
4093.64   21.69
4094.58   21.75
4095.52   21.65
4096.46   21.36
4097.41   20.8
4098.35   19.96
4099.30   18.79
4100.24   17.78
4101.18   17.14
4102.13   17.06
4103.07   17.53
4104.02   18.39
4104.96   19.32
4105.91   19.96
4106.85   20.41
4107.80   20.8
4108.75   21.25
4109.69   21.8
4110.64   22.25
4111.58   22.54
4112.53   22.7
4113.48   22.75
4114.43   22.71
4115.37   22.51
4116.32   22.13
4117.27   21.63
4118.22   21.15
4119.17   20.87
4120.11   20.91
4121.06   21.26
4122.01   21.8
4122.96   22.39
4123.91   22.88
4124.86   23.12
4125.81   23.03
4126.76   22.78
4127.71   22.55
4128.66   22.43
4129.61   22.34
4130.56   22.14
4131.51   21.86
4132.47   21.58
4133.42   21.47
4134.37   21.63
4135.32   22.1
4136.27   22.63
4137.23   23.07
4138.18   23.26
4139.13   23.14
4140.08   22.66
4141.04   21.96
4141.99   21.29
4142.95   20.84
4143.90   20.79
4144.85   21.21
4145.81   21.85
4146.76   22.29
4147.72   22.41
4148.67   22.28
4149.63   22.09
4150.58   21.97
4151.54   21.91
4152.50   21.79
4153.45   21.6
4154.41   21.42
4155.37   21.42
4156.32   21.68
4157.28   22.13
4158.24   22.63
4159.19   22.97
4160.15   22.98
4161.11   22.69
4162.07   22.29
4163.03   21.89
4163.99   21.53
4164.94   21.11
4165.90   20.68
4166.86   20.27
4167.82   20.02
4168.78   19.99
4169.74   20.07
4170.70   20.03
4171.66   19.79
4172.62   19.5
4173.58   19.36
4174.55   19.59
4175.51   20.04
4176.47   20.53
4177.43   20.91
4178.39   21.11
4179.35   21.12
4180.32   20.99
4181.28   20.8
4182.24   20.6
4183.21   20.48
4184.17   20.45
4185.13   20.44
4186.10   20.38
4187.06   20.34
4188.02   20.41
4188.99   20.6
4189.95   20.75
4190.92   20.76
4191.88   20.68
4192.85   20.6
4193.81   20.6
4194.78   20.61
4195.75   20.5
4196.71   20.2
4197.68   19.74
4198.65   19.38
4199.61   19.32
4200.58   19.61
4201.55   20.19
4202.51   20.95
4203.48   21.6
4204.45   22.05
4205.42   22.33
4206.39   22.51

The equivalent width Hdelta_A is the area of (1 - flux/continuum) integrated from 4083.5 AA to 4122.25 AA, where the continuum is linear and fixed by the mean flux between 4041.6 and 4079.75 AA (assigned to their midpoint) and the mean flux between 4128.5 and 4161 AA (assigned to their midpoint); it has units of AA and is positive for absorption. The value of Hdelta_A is 0.8 AA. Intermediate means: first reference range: 20.5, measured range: 20.8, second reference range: 22.1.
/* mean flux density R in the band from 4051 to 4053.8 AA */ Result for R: 22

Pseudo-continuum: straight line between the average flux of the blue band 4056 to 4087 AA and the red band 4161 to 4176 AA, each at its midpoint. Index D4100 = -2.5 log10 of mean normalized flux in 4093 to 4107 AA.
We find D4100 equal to 0.05 mag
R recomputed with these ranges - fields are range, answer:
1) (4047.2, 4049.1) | 20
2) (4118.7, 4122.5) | 21.2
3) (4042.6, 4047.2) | 19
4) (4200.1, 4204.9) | 20.9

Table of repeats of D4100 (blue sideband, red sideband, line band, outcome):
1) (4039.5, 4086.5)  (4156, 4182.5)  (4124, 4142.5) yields -0.079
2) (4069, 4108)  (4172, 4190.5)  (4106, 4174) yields -0.067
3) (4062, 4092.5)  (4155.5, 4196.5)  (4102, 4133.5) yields -0.034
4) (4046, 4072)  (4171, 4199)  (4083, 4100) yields -0.024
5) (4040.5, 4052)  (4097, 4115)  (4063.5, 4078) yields -0.048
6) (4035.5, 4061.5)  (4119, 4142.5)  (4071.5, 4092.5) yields 0.015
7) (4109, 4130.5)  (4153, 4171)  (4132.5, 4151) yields -0.012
